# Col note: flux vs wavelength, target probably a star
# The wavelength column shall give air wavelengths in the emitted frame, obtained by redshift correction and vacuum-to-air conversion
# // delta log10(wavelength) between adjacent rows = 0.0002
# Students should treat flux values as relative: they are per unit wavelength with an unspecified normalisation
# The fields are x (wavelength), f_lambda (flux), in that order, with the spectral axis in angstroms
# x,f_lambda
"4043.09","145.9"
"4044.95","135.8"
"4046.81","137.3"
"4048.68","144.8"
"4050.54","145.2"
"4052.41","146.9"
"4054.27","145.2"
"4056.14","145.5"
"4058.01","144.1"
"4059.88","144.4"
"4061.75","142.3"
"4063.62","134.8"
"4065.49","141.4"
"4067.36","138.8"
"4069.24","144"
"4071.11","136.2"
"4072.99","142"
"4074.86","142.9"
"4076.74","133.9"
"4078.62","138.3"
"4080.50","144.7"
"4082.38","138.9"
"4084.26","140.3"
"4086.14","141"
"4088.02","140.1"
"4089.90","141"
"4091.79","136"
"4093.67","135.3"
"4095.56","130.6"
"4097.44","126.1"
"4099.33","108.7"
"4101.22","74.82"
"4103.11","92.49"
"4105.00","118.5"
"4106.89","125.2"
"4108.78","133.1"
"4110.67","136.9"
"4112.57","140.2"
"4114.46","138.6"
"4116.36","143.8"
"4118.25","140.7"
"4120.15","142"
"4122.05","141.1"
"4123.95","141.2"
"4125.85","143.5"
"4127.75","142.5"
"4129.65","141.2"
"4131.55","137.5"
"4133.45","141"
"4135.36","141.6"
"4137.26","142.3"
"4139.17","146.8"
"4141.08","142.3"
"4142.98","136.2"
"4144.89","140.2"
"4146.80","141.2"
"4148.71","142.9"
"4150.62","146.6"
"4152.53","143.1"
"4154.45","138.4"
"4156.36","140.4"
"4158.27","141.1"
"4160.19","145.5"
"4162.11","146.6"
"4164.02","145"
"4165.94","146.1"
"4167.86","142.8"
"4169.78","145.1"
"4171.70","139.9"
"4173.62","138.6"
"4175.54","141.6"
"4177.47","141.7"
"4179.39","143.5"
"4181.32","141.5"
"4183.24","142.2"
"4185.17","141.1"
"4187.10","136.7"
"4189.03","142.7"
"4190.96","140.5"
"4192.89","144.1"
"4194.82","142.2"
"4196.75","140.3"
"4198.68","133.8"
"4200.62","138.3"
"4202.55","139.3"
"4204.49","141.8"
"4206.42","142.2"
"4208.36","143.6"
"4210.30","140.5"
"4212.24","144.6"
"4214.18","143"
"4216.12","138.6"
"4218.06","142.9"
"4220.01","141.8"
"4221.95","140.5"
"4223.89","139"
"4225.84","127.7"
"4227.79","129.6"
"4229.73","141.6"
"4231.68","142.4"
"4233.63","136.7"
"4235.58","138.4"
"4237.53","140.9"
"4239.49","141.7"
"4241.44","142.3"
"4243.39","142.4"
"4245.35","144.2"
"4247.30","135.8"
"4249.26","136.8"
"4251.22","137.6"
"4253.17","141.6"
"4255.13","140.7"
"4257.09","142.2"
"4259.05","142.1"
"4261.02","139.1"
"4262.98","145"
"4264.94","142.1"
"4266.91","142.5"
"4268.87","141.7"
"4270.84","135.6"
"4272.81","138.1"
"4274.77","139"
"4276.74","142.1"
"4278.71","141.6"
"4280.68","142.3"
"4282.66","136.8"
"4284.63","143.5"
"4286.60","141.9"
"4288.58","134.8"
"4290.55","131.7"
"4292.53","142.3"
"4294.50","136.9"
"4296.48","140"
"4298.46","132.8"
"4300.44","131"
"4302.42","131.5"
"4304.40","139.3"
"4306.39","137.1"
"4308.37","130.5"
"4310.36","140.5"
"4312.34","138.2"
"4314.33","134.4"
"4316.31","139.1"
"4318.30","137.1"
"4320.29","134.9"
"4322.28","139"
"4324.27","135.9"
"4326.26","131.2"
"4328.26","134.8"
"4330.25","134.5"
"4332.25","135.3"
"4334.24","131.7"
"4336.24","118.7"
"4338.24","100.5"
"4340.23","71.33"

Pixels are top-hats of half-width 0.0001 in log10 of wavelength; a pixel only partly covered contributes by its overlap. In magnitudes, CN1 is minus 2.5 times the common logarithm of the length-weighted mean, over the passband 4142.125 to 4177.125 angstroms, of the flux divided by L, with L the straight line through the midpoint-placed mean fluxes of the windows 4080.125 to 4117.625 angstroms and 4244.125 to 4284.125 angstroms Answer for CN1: -0.07 mag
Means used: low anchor 129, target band 142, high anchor 140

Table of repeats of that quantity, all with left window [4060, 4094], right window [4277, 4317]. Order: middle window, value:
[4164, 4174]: -0.03 mag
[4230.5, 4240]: -0.01 mag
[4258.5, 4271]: -0.03 mag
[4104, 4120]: 0.04 mag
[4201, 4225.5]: -0.02 mag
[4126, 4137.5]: -0.02 mag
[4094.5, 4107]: 0.26 mag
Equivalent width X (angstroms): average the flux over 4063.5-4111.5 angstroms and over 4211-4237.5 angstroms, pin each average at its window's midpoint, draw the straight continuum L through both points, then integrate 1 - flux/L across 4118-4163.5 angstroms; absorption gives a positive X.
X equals -2.59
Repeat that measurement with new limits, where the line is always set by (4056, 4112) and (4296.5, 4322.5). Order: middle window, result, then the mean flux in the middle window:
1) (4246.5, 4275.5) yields -1.0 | 140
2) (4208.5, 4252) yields -1.5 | 140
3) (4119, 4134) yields -0.9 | 141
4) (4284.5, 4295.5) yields -0.2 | 138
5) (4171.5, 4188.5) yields -0.8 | 141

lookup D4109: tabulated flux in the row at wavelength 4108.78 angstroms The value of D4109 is 133.1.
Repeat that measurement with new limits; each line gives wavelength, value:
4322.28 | 139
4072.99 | 142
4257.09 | 142.2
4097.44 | 126.1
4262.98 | 145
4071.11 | 136.2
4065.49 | 141.4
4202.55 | 139.3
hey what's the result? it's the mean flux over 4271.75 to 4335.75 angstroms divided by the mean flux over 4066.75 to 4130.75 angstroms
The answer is 1.02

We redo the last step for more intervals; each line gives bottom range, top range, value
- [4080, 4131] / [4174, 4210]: 1.06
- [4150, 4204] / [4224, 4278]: 0.99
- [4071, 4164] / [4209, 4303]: 1.02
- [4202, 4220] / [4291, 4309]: 0.96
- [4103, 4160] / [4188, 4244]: 1.01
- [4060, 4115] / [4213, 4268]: 1.06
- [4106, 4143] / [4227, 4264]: 1.00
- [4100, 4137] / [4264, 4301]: 1.05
